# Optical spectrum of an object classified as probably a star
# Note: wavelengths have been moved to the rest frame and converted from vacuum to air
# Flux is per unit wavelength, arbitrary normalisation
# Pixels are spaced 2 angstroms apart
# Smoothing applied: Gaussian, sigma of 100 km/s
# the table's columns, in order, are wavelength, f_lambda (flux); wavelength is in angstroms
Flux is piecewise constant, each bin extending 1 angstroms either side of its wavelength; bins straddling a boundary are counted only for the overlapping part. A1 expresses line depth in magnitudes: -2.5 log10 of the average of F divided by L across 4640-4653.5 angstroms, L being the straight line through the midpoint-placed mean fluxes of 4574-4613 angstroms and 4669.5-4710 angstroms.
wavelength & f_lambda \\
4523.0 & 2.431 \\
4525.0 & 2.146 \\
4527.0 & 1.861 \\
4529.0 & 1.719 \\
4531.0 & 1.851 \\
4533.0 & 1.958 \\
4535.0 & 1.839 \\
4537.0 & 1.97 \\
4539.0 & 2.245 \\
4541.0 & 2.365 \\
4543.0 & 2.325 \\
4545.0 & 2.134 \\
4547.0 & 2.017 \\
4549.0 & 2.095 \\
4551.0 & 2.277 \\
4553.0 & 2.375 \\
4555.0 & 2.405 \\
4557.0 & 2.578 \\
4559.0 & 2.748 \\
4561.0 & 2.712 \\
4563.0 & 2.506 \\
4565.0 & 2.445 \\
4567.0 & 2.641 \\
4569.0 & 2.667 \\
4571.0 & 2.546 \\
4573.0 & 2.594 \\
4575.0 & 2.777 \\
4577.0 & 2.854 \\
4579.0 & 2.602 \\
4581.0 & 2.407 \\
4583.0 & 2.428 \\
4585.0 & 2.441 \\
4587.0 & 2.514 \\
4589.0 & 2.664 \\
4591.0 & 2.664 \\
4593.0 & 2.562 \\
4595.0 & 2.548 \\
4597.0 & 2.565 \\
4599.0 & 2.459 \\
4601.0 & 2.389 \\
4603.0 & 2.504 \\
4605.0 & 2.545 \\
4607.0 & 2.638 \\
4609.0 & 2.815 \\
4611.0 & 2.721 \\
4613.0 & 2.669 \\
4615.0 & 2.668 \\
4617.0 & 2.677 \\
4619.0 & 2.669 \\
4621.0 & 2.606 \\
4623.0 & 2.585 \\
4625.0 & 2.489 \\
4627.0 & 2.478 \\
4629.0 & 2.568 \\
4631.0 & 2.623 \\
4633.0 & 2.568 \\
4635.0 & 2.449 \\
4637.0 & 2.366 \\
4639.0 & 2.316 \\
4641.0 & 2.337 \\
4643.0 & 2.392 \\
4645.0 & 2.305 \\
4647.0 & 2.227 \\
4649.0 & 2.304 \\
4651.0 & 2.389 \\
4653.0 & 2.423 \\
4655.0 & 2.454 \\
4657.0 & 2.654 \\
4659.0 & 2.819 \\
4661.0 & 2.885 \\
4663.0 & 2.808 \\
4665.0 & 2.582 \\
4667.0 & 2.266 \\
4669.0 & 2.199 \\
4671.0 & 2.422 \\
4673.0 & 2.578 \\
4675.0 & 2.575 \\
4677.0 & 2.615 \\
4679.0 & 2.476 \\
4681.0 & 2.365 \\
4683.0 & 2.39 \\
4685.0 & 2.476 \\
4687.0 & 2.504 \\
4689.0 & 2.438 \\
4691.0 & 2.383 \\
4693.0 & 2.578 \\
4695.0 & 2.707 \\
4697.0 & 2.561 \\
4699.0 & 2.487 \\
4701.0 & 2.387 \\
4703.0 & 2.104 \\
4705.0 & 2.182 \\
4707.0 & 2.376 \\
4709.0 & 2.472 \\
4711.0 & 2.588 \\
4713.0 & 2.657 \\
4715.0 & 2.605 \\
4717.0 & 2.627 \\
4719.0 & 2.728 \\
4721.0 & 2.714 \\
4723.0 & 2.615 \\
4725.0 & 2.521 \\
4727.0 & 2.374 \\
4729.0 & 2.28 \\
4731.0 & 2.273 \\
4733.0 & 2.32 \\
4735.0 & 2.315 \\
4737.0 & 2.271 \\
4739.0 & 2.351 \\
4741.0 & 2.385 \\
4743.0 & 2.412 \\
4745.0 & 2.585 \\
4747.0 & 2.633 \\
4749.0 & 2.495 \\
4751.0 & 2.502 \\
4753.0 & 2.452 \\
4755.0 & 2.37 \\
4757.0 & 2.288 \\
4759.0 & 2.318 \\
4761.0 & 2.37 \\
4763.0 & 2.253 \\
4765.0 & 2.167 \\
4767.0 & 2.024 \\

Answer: 0.08 mag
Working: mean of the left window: 2.59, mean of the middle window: 2.34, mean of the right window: 2.45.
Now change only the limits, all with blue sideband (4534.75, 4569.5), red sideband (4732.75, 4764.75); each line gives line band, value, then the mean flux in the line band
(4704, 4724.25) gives -0.07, 2.56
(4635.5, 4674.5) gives -0.04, 2.46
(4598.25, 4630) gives -0.10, 2.59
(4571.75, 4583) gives -0.11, 2.63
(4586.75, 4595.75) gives -0.10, 2.6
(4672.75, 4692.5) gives -0.04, 2.48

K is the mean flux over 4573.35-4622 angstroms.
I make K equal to 2.6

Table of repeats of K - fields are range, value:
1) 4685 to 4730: 2.49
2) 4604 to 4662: 2.54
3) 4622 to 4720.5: 2.49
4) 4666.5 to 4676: 2.42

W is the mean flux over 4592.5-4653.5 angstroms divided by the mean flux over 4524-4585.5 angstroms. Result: 1.07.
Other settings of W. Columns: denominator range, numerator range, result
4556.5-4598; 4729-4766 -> 0.91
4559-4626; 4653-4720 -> 0.97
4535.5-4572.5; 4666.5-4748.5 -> 1.03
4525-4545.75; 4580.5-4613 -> 1.26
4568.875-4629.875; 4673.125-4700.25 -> 0.97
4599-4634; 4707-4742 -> 0.95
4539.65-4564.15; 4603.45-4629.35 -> 1.10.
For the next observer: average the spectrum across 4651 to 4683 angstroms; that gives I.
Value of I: 2.53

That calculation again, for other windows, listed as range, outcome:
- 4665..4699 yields 2.47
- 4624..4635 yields 2.54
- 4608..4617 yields 2.71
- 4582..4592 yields 2.54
